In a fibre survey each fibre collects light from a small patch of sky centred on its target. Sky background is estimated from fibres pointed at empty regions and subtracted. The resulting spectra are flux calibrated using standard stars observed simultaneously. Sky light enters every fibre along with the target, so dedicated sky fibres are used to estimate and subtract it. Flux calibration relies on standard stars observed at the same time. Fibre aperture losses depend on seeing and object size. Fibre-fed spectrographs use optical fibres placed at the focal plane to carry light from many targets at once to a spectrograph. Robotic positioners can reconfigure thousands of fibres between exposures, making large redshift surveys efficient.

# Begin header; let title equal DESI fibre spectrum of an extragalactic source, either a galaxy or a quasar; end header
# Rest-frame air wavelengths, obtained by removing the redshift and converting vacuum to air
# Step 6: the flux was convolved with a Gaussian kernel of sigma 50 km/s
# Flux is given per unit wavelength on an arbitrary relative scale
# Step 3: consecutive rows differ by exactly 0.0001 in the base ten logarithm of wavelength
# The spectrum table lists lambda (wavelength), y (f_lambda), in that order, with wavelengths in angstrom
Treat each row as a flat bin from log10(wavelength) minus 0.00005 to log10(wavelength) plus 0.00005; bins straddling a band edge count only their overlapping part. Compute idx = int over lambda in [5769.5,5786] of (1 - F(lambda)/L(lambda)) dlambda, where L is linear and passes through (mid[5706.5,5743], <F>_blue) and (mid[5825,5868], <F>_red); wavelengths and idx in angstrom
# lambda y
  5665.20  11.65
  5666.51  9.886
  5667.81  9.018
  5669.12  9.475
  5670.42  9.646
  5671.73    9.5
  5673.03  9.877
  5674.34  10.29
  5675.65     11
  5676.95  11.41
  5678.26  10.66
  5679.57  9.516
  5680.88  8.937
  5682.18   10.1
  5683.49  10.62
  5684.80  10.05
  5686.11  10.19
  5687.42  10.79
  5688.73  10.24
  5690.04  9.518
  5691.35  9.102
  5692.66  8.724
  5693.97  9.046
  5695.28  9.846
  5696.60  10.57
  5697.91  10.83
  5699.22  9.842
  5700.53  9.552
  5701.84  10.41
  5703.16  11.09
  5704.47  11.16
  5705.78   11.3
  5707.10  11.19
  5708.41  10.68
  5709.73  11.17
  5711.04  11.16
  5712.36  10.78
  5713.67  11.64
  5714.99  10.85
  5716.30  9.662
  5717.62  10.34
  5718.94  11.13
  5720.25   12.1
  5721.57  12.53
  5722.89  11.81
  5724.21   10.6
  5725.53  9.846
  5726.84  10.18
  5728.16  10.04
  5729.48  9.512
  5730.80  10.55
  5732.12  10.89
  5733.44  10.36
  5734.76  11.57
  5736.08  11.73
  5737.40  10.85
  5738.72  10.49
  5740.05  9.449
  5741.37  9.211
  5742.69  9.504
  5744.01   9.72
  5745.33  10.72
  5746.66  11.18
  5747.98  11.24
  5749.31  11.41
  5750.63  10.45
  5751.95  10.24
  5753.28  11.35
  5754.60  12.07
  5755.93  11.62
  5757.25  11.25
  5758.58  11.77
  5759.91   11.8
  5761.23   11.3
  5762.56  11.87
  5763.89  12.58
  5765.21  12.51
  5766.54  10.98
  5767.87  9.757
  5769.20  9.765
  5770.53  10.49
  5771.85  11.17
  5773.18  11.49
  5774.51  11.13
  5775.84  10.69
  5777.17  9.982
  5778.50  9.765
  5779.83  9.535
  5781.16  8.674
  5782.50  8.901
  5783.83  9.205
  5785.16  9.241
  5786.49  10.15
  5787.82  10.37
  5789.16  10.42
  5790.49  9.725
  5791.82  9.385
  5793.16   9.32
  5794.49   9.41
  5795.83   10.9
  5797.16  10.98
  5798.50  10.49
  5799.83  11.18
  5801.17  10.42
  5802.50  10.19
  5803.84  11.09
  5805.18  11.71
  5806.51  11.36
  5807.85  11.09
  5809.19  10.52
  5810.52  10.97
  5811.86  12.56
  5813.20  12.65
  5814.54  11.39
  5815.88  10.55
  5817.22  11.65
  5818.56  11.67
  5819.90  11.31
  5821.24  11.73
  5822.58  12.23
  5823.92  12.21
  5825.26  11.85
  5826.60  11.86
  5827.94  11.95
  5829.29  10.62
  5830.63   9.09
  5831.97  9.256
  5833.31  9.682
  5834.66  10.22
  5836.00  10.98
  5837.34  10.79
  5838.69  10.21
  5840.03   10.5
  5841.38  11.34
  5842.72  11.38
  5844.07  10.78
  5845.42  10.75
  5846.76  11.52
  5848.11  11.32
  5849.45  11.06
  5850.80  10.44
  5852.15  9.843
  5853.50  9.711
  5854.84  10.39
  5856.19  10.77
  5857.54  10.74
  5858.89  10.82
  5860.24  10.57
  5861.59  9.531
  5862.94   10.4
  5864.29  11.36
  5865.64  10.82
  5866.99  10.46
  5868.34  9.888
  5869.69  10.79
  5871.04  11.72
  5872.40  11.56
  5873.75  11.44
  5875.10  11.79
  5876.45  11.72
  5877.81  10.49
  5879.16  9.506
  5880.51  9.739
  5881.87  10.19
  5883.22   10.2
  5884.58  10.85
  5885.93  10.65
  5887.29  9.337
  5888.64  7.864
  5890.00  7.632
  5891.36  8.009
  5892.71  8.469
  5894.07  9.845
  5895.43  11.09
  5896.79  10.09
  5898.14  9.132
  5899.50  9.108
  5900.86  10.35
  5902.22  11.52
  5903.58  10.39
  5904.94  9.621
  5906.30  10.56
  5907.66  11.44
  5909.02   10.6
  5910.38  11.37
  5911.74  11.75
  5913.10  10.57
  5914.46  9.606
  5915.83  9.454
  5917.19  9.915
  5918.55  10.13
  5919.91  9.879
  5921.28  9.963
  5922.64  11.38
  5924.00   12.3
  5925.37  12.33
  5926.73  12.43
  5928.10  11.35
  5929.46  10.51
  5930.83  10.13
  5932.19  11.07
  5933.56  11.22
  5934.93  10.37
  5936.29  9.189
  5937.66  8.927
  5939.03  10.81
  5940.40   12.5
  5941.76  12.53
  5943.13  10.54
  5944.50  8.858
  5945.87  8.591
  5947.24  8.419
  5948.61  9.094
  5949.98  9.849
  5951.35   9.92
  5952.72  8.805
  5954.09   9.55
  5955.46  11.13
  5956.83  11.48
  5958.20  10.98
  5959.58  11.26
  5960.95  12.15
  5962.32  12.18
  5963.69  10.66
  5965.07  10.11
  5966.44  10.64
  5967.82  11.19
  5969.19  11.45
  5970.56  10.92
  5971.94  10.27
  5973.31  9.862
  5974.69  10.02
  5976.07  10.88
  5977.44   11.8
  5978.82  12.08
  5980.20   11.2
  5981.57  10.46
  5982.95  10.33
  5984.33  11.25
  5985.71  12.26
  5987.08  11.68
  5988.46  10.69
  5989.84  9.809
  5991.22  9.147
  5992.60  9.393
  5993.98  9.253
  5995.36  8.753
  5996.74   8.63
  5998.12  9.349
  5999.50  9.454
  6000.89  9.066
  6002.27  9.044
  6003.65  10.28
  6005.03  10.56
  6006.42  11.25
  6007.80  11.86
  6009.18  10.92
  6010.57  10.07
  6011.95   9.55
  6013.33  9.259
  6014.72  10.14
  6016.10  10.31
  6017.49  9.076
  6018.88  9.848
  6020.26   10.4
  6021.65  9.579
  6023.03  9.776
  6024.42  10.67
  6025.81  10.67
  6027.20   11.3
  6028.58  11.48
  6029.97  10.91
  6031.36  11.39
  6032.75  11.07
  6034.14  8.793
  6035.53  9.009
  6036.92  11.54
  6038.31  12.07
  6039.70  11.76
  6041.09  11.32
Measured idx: 1.03 angstrom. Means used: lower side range 10.7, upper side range 10.6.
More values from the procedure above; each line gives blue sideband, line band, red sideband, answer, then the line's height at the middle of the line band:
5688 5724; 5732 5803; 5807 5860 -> 1.4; 10.8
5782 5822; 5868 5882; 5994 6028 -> -0.5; 10.4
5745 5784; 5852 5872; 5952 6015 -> 0.2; 10.7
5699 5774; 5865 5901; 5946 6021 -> 1.5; 10.5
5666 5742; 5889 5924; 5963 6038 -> 0.9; 10.4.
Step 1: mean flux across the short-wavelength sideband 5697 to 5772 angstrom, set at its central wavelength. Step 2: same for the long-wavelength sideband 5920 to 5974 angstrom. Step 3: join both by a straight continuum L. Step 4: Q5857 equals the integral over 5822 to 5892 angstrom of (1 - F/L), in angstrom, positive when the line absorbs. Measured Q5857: 1.2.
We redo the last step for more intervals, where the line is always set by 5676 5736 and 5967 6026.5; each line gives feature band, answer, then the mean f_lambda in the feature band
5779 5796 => 1.38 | 9.59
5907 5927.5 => -1.04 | 10.9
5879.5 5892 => 1.18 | 9.39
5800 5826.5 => -2.56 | 11.4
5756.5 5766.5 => -1.29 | 11.8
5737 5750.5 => 0.14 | 10.4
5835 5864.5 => -0.78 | 10.7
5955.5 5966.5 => -0.95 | 11.2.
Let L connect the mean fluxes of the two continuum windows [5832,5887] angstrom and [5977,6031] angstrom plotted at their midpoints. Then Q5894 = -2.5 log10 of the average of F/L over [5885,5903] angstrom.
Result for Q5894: 0.116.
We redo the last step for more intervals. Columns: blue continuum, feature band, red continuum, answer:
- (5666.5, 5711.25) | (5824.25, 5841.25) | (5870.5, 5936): -0.03 mag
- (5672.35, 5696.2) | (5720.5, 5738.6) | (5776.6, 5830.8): -0.06 mag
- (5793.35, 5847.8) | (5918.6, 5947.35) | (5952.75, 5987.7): 0.03 mag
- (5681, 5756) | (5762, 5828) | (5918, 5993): -0.02 mag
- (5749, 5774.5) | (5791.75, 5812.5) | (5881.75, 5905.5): 0.00 mag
